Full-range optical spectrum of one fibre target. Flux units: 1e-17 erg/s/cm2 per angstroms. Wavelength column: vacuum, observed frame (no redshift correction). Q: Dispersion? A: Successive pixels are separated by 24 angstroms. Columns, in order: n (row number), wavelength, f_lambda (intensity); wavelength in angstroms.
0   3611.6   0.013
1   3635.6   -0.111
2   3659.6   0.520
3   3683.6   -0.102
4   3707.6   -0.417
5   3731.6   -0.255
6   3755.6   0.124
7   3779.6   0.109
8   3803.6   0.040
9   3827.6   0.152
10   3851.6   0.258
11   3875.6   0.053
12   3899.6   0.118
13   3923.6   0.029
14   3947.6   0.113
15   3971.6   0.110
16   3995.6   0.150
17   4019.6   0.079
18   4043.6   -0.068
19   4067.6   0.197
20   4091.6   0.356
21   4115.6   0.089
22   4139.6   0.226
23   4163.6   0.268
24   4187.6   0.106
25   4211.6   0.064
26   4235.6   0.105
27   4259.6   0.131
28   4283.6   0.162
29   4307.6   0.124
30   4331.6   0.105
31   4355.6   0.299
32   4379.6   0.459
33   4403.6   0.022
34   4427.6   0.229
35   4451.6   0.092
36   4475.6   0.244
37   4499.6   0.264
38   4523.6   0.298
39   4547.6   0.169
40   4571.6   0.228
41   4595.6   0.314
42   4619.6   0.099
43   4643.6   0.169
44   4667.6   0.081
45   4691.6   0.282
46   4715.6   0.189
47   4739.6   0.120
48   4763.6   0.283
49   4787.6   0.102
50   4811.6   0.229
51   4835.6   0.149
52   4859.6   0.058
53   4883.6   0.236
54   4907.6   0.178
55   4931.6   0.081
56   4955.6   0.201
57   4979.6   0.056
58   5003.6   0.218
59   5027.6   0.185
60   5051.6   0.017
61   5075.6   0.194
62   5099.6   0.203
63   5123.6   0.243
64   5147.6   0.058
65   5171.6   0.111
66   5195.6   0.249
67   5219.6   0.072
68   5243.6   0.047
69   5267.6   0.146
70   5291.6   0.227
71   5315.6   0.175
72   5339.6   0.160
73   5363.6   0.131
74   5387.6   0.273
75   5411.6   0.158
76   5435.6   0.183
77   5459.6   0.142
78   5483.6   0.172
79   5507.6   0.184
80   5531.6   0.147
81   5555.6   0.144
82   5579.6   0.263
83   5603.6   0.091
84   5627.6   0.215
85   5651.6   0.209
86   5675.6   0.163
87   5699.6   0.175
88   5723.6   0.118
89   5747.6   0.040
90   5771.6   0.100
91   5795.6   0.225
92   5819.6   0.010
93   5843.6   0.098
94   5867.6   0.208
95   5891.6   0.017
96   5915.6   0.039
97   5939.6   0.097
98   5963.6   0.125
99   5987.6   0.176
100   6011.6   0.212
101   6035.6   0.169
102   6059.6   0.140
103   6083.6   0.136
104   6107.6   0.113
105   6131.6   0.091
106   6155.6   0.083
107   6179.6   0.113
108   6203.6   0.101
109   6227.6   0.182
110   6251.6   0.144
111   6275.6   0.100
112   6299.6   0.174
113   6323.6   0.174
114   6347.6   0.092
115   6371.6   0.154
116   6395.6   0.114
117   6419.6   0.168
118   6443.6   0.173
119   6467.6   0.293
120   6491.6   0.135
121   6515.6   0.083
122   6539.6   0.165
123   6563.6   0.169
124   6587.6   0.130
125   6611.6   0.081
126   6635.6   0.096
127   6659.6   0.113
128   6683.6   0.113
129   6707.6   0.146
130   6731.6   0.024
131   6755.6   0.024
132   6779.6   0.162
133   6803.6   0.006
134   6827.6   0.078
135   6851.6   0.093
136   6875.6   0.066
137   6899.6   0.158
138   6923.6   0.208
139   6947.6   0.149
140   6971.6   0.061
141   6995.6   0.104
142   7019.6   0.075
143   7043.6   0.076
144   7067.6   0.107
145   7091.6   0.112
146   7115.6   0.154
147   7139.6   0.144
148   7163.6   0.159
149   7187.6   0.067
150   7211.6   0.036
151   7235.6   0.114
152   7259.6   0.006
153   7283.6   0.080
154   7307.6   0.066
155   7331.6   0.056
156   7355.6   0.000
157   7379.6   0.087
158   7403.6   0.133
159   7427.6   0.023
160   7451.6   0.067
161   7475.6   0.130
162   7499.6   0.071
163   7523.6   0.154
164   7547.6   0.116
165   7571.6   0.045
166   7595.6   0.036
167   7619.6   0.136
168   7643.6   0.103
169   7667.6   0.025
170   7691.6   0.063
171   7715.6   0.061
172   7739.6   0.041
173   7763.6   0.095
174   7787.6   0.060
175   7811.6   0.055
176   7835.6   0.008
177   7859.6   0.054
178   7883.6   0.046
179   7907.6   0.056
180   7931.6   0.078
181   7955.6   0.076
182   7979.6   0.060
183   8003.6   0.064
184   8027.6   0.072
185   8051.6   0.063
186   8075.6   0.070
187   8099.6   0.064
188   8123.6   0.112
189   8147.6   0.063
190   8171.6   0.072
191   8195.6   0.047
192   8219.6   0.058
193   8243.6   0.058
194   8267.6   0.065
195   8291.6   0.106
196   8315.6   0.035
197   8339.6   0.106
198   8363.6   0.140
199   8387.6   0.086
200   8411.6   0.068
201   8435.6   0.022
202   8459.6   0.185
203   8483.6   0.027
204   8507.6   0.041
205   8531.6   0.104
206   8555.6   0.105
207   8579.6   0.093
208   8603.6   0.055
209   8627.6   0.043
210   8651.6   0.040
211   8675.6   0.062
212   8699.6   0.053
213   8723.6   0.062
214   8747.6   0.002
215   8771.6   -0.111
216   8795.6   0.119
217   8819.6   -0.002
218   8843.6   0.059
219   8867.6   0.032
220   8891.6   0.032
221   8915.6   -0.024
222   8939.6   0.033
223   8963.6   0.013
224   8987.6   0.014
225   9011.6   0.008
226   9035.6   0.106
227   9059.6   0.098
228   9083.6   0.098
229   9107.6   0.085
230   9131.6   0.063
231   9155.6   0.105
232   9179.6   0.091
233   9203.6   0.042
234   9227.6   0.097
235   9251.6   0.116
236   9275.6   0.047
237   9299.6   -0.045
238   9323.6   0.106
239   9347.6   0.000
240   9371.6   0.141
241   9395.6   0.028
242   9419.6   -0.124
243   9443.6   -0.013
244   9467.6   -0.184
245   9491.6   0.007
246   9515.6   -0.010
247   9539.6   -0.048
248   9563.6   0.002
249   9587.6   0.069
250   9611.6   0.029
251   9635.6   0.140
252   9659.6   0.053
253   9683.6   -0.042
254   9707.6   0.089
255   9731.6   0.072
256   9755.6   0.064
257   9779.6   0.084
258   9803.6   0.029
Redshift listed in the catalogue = 0.06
